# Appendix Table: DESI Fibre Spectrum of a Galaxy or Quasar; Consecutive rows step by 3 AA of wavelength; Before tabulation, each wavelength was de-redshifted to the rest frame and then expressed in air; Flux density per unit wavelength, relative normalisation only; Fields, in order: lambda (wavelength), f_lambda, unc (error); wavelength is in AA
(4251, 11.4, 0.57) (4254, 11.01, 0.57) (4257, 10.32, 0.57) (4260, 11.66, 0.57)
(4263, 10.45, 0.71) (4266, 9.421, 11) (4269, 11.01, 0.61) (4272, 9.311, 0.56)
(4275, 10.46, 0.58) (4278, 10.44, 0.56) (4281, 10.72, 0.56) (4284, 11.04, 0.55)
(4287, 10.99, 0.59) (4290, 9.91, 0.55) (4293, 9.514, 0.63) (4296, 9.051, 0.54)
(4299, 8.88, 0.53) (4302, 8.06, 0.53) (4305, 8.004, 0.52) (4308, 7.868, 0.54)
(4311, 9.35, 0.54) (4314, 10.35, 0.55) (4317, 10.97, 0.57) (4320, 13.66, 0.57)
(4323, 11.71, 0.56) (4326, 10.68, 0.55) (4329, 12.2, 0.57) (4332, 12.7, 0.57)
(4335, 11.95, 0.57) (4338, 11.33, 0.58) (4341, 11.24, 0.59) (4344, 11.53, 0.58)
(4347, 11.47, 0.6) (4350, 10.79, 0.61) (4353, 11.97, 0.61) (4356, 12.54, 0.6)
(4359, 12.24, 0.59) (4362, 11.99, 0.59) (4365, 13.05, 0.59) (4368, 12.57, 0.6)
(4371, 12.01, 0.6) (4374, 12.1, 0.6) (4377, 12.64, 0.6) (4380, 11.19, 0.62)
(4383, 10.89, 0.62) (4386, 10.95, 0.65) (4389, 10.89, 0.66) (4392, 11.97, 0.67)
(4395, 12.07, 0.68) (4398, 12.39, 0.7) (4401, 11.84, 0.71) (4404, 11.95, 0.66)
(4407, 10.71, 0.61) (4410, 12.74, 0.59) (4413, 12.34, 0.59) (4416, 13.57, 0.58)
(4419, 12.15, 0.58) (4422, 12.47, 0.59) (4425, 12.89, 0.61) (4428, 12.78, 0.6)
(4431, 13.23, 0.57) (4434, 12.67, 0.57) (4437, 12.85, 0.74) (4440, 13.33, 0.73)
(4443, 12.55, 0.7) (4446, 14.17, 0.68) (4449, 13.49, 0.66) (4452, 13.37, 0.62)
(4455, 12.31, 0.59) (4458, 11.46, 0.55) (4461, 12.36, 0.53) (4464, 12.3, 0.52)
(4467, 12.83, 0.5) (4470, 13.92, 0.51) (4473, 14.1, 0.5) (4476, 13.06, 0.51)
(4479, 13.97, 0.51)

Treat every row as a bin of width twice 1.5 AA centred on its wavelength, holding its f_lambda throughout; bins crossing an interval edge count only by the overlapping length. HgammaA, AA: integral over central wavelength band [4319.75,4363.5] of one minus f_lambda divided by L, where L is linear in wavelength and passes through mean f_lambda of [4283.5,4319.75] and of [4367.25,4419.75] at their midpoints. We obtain -5.0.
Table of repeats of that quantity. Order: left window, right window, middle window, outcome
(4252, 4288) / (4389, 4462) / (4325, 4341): -0.5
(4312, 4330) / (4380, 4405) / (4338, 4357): 0.0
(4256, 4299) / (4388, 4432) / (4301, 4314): 2.6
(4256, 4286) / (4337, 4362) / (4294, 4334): 3.2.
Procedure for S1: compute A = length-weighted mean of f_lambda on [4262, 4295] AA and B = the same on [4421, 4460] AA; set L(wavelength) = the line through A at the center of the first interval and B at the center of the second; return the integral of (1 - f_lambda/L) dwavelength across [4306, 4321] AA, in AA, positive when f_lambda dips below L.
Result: 0.8 AA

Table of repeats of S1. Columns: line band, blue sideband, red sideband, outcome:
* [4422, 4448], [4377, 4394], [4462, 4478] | -1.2 AA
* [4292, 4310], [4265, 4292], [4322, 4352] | 3.8 AA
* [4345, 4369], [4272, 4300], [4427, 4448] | -1.1 AA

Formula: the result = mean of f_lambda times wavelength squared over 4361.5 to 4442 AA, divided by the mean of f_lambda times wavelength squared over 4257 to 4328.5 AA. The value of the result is 1.3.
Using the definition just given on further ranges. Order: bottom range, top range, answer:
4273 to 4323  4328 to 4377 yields 1.23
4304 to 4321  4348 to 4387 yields 1.22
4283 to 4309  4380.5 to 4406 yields 1.31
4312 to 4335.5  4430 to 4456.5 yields 1.18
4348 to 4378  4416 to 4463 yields 1.09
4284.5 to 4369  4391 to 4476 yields 1.22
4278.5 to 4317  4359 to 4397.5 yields 1.29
